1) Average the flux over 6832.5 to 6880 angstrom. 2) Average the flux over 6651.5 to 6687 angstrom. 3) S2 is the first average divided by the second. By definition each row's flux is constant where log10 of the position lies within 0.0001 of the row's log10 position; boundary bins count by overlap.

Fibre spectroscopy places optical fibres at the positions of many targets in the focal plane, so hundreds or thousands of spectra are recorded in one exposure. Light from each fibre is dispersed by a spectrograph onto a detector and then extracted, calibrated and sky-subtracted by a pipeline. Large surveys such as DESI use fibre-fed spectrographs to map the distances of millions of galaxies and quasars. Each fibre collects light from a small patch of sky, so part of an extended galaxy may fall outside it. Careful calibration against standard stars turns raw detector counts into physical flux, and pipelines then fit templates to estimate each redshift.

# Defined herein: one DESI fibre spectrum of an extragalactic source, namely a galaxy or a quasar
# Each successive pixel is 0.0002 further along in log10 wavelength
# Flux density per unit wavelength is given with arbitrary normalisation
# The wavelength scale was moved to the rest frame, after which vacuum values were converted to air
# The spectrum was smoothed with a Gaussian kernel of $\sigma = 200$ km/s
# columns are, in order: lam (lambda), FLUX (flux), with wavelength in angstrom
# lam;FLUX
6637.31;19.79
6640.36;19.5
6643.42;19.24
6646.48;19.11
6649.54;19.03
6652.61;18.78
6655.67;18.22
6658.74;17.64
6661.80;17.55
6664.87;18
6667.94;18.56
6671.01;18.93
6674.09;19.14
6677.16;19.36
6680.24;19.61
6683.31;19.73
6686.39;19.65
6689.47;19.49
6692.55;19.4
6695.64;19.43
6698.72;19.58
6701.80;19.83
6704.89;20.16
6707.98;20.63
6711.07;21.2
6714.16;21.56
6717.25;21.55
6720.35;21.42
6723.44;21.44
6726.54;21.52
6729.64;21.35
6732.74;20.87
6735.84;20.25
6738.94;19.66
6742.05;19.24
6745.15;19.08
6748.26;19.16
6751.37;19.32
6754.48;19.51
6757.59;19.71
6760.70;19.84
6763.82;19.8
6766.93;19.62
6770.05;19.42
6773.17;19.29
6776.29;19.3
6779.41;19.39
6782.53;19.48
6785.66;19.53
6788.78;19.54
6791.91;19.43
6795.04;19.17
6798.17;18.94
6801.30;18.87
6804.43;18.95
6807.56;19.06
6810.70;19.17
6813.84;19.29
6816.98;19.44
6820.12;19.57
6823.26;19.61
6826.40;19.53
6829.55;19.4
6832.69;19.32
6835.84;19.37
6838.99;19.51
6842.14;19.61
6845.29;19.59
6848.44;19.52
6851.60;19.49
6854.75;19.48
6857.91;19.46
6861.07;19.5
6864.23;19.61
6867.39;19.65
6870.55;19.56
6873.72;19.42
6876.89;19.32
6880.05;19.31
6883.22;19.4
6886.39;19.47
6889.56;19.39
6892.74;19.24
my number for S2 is 1.0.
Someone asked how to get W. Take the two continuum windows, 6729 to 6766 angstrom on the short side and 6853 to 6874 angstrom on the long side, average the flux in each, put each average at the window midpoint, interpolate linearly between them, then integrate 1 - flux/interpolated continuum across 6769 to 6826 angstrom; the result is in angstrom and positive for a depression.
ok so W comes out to 1.1 angstrom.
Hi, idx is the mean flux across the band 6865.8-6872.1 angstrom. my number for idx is 19.6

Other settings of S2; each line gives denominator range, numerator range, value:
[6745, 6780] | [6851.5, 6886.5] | 1.00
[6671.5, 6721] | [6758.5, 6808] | 0.97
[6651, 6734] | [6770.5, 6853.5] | 0.98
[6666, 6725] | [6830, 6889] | 0.97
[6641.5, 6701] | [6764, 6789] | 1.03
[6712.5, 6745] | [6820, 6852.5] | 0.94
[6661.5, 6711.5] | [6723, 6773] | 1.03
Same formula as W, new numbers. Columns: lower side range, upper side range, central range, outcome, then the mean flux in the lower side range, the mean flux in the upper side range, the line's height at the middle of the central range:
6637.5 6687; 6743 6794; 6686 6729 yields -3.14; 18.9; 19.5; 19.1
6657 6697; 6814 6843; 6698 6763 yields -4.06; 19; 19.5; 19.1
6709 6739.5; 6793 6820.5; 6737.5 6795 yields 1.87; 21.1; 19.1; 20.1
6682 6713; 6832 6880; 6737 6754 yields 0.40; 19.9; 19.5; 19.8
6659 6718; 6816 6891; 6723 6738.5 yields -1.11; 19.6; 19.5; 19.6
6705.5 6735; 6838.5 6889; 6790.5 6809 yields 1.09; 21.2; 19.5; 20.3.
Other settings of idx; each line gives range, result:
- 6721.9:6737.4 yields 21.1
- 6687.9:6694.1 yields 19.4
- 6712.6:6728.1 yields 21.5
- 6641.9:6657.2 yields 18.9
